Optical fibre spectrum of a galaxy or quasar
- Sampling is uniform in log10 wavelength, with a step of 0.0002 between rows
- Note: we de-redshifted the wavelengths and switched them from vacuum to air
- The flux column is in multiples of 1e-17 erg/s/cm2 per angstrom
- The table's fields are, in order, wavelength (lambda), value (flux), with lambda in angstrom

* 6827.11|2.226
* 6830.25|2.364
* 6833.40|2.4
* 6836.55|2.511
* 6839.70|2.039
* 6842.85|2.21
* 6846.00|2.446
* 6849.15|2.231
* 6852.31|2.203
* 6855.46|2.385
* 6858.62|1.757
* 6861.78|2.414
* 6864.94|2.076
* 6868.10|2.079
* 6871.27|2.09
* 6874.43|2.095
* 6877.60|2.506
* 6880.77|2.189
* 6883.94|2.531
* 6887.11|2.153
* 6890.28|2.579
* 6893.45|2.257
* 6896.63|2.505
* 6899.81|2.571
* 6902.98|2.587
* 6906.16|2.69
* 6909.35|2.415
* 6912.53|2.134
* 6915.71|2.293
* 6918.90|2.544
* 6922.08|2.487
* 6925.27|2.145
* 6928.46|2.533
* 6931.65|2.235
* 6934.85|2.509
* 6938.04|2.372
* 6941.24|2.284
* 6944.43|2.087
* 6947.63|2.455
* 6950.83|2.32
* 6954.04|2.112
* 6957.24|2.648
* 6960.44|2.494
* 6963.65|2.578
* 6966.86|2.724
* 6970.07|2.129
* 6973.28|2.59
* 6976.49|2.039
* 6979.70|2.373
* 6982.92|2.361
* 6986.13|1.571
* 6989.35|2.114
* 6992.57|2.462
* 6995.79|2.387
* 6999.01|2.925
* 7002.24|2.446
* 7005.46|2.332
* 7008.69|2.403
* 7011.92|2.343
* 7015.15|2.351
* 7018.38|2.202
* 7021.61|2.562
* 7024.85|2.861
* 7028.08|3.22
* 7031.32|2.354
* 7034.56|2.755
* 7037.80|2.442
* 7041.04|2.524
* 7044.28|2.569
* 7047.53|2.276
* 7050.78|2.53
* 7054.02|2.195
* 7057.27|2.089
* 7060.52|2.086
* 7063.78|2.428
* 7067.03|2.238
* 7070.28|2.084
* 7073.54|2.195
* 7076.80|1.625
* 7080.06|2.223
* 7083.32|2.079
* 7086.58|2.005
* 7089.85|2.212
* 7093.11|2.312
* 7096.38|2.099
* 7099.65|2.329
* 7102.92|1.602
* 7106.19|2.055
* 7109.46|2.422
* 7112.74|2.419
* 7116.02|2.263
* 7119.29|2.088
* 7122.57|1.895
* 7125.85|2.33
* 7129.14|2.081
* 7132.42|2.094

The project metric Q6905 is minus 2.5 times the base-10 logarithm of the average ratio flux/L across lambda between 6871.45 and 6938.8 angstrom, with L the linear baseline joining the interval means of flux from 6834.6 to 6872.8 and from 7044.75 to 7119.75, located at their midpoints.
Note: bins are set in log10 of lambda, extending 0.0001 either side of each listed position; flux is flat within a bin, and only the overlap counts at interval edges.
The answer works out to -0.09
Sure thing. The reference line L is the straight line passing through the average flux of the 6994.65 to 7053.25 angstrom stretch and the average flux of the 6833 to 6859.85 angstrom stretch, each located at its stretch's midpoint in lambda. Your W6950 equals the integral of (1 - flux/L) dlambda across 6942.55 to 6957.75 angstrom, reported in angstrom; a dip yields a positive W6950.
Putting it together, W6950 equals 0.7 angstrom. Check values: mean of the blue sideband 2.24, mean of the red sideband 2.52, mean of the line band 2.3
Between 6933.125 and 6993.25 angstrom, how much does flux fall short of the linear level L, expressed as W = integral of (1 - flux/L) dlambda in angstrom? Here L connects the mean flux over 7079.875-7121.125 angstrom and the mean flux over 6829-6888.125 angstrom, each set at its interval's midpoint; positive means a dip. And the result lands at -3.2 angstrom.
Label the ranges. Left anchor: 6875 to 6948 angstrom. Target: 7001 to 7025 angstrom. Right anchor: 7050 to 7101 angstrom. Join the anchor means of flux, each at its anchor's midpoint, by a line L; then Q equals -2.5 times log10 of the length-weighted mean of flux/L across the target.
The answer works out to -0.08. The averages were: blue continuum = 2.39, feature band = 2.41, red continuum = 2.16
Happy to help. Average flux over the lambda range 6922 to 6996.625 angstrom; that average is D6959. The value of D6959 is 2.33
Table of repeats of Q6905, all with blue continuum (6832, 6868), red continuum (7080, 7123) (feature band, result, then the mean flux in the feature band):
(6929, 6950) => -0.06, 2.33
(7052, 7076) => -0.01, 2.17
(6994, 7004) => -0.18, 2.58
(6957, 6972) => -0.14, 2.5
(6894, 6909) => -0.15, 2.55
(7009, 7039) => -0.18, 2.56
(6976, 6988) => 0.05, 2.09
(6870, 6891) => -0.04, 2.3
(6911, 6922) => -0.07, 2.35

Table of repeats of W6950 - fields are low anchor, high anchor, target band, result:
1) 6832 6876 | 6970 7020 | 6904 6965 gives -3.08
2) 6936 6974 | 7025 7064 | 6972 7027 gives 1.25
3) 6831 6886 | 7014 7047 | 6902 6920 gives -0.69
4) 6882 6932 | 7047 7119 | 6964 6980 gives -0.41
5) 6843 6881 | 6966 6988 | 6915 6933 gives -1.26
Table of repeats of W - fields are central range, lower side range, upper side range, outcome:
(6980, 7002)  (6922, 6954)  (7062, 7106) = -0.7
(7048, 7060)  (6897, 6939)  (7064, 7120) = -0.3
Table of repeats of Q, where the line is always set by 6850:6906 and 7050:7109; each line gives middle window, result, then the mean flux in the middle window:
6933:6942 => -0.065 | 2.39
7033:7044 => -0.186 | 2.57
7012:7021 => -0.065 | 2.32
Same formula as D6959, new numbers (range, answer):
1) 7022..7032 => 2.82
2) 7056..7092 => 2.12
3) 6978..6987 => 2.15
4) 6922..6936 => 2.37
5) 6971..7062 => 2.4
